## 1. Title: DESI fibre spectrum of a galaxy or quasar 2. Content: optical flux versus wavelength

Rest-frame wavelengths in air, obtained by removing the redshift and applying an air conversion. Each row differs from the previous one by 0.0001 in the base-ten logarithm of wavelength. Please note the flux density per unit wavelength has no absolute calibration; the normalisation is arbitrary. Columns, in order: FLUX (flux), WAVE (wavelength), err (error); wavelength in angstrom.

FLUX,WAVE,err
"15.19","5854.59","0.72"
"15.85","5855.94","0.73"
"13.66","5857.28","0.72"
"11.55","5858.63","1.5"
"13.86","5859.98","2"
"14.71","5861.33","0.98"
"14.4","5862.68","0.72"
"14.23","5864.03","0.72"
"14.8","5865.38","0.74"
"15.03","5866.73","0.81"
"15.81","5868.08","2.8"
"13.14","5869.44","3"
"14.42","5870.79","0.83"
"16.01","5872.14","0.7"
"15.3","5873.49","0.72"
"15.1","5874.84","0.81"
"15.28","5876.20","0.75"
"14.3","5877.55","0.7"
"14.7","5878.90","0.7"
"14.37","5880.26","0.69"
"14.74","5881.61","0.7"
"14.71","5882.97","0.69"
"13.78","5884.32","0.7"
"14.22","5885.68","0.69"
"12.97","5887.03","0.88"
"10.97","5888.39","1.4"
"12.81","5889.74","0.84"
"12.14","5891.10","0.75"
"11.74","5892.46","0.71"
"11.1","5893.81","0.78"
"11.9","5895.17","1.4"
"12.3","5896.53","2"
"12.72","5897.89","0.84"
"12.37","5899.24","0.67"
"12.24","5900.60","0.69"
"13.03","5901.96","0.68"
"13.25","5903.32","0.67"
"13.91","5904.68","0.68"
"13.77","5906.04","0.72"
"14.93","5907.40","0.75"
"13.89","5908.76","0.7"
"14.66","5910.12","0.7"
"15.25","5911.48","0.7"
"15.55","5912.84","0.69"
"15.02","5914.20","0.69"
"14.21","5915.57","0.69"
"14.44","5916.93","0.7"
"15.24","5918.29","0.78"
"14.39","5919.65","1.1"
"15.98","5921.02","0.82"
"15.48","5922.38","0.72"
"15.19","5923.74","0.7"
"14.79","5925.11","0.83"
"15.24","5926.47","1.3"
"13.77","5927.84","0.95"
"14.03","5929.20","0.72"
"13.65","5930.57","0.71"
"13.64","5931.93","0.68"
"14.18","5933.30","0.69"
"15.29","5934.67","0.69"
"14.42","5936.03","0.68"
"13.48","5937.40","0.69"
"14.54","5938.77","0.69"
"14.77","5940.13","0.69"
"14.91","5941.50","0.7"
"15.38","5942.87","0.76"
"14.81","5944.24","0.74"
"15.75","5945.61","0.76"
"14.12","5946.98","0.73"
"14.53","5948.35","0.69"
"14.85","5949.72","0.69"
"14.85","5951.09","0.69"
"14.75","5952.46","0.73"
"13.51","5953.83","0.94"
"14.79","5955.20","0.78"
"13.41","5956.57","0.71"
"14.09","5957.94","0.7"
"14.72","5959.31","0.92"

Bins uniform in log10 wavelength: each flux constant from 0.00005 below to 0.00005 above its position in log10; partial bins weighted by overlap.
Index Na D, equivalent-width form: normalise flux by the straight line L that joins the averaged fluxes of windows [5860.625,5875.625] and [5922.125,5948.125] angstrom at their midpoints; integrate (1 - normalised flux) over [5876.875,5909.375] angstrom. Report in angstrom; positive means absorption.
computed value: 3.4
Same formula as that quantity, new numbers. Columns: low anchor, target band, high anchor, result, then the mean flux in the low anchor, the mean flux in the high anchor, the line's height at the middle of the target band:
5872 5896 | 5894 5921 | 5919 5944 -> 0.5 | 13.6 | 14.6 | 14.1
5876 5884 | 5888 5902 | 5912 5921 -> 2.5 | 14.6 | 14.9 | 14.7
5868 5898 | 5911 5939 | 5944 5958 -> -0.9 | 13.6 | 14.5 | 14.2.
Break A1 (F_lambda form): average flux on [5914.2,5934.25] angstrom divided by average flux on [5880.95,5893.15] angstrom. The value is 1.11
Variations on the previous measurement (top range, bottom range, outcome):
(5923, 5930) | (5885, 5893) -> 1.17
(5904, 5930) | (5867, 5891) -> 1.03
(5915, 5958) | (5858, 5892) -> 1.03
